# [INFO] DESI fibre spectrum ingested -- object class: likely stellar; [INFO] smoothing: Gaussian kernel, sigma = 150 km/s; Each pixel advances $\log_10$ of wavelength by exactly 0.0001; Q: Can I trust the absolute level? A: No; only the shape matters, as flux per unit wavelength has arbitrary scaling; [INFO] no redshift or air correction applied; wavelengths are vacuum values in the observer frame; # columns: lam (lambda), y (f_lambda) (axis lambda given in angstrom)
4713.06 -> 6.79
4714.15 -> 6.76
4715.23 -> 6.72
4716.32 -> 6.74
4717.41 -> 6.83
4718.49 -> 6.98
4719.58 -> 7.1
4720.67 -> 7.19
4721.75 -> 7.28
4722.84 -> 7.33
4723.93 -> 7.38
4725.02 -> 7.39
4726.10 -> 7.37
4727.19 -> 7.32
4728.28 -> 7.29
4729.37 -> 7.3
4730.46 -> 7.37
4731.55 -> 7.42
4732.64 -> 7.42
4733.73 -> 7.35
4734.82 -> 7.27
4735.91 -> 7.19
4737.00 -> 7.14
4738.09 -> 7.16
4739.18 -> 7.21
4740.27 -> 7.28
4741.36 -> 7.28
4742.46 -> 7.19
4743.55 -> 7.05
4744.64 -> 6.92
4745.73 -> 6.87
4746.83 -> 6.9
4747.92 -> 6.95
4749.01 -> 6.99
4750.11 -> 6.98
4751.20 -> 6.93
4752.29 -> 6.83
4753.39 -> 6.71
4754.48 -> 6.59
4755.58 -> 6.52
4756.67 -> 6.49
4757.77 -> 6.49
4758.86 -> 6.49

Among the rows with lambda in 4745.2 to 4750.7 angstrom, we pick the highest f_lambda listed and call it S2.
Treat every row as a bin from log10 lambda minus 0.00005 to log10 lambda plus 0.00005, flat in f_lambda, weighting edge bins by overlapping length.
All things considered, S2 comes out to 6.99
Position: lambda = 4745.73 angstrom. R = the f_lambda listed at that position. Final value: 6.87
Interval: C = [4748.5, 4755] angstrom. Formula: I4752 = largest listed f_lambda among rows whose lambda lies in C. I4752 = 6.99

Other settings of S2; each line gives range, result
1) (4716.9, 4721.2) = 7.19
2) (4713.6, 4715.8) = 6.76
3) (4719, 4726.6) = 7.39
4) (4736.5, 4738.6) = 7.16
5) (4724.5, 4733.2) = 7.42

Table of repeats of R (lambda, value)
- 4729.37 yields 7.3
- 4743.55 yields 7.05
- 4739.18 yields 7.21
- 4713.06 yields 6.79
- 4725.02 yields 7.39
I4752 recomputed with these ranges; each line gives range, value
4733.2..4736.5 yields 7.35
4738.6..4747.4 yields 7.28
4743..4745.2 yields 7.05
